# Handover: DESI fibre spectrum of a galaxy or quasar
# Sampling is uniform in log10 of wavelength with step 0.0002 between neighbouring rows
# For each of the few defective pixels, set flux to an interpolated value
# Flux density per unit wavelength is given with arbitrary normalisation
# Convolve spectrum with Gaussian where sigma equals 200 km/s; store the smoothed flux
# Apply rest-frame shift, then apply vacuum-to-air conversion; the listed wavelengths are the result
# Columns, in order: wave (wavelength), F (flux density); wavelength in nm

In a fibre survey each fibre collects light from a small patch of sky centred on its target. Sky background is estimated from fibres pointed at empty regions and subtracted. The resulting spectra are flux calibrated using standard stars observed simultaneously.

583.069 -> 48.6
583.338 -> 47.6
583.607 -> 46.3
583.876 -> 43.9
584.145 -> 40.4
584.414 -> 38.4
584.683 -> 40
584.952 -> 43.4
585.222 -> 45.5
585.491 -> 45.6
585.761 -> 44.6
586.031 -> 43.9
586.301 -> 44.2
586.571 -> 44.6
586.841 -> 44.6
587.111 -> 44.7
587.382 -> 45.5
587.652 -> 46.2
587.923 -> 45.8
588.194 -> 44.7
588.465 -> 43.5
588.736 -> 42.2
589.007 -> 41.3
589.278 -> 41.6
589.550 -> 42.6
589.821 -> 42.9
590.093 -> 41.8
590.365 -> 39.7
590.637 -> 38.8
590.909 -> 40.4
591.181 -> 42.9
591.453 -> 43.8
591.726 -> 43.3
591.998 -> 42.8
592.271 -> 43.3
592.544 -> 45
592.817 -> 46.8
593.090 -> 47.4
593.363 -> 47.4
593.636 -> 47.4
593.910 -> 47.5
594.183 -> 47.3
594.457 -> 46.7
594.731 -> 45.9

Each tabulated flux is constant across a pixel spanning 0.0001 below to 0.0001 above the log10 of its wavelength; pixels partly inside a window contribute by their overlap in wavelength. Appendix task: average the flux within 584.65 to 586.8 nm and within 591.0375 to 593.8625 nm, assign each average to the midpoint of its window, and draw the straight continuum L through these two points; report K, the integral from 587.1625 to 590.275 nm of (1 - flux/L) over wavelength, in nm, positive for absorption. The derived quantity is 0.080 nm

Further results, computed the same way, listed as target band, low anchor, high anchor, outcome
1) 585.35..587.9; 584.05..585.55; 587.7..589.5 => -0.13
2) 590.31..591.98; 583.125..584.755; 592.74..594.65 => 0.16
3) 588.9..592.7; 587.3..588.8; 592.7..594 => 0.32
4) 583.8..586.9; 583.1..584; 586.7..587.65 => 0.17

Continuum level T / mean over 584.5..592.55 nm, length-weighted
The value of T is 43.2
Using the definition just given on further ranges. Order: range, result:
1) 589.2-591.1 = 41.1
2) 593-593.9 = 47.4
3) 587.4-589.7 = 43.6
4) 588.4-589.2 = 42.2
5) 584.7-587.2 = 44.4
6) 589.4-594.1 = 43.8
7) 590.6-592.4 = 42.4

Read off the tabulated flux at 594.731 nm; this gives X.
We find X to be 45.9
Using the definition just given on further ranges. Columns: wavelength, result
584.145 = 40.4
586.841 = 44.6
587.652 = 46.2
